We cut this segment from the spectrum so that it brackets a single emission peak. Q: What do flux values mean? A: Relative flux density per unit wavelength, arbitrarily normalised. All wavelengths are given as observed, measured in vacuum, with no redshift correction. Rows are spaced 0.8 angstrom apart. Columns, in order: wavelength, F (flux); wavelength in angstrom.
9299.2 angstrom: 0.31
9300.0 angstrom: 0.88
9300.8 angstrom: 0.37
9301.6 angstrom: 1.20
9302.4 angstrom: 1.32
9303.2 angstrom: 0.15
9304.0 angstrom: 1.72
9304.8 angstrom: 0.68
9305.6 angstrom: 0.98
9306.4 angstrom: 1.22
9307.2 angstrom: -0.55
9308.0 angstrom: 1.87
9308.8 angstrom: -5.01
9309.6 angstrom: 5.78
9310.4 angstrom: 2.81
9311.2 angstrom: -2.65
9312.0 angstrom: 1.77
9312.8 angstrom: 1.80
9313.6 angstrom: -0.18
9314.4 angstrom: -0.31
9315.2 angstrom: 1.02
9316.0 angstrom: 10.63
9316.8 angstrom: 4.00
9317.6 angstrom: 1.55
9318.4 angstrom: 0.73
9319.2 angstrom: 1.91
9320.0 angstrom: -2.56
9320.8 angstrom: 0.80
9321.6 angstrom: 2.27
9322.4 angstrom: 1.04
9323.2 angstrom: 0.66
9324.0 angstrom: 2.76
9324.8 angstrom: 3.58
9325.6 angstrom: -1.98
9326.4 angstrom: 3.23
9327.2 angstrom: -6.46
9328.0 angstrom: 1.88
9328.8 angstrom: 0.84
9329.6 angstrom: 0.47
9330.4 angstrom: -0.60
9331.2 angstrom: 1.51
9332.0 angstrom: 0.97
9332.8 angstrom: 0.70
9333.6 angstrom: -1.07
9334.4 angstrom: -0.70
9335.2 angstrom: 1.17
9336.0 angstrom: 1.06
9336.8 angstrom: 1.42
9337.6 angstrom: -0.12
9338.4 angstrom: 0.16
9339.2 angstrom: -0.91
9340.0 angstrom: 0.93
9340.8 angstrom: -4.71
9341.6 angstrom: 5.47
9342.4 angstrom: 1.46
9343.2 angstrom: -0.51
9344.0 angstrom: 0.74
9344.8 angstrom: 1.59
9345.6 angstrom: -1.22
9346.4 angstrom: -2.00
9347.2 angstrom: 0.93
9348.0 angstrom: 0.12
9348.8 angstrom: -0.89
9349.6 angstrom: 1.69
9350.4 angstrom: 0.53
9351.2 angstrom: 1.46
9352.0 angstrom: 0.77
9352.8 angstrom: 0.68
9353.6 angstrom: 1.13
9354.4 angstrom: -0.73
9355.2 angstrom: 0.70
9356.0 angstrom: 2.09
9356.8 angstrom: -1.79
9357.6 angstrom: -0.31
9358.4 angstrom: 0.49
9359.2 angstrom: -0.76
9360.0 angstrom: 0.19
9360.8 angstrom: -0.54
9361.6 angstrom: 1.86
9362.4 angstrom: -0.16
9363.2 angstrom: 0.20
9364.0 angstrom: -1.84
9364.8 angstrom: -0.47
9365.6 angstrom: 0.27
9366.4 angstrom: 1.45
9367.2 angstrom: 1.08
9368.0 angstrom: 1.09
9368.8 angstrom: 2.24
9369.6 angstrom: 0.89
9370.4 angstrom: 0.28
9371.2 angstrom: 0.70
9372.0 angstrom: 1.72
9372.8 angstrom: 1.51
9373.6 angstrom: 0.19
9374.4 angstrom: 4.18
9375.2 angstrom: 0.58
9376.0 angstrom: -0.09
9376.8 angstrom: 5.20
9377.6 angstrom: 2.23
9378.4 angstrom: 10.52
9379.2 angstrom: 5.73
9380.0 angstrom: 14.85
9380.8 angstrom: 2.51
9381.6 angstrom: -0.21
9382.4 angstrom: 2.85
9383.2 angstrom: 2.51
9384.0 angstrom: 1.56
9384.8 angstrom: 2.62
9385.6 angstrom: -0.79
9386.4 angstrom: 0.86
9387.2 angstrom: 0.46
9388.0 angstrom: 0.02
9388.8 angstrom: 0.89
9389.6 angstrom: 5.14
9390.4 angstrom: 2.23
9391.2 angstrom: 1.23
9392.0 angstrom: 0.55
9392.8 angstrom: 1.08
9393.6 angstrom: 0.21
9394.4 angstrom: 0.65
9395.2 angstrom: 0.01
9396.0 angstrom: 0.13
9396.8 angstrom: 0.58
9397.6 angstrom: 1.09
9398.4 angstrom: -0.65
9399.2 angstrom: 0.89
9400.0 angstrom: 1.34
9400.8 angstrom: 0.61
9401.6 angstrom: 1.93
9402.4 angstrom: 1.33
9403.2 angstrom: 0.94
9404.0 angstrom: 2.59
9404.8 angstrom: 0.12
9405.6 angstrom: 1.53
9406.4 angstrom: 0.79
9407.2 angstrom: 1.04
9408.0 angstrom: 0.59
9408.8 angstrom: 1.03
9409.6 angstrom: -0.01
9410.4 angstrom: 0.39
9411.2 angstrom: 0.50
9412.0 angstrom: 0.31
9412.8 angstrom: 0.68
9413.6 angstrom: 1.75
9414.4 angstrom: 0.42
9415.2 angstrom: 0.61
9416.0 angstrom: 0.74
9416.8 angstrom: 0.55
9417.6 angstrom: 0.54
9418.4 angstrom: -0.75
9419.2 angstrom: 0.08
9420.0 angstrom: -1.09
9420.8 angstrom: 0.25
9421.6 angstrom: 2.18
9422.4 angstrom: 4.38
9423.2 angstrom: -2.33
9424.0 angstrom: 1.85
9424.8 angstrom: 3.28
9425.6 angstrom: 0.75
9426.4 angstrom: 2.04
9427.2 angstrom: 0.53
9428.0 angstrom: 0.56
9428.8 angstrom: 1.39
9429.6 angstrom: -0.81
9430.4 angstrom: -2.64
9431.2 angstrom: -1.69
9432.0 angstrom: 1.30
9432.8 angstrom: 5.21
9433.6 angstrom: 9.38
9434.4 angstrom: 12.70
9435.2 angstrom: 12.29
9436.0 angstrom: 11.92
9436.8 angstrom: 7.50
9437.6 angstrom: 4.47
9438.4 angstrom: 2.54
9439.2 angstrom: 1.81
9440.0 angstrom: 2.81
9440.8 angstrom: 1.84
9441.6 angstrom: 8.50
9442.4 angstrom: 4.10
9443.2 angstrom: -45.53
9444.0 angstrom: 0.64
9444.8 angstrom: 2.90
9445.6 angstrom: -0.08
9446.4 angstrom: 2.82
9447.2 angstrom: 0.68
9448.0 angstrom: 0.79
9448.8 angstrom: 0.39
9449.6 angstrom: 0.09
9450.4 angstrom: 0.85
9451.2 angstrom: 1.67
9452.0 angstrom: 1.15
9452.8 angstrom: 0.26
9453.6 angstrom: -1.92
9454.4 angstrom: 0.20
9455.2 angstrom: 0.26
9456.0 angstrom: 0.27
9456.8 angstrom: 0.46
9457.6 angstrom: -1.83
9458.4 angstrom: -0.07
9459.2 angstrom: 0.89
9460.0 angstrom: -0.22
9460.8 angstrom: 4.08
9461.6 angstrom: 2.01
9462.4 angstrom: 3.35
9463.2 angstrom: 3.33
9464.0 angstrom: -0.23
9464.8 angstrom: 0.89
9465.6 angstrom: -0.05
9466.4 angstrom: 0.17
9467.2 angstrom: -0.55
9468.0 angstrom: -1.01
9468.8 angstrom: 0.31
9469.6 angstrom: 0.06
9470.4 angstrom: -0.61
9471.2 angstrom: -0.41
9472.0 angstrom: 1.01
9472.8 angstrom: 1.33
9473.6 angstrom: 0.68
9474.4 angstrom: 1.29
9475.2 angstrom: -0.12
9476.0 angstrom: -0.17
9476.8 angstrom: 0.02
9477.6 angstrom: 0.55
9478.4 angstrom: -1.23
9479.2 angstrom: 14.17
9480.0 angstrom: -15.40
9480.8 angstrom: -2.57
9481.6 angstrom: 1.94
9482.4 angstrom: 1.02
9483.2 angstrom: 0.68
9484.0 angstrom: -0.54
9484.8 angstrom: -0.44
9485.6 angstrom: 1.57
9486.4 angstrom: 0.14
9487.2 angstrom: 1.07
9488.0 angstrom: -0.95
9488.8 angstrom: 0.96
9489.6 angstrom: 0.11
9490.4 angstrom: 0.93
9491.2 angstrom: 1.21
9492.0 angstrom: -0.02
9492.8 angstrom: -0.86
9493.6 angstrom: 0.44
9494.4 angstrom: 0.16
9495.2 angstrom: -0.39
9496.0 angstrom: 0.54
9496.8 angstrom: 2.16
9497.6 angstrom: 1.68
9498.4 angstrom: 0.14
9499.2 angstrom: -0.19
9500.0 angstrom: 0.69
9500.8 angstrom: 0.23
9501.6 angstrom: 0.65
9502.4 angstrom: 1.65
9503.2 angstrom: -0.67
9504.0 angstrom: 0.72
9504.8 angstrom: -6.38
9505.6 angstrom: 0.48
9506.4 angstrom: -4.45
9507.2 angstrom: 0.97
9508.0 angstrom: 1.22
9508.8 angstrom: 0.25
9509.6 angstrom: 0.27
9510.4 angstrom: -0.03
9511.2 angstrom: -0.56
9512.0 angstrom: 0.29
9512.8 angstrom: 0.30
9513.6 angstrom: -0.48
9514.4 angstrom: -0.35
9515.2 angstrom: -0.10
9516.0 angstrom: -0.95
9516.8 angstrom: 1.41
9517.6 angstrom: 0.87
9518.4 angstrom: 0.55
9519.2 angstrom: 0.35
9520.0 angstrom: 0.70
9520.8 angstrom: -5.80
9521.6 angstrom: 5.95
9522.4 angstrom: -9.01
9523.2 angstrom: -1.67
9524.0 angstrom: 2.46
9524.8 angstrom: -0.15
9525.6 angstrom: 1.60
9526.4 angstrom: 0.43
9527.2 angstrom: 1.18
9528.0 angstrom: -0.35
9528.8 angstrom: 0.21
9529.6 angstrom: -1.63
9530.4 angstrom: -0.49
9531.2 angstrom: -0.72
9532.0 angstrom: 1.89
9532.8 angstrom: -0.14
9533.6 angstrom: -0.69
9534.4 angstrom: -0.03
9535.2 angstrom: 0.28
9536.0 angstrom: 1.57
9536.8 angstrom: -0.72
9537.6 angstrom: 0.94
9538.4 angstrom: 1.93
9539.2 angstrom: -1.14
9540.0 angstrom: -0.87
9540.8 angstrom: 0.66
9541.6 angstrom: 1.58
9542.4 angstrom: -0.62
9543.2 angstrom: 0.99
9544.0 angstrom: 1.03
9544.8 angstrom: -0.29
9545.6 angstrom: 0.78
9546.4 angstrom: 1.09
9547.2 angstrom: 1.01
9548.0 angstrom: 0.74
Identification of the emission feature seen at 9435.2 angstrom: H-beta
